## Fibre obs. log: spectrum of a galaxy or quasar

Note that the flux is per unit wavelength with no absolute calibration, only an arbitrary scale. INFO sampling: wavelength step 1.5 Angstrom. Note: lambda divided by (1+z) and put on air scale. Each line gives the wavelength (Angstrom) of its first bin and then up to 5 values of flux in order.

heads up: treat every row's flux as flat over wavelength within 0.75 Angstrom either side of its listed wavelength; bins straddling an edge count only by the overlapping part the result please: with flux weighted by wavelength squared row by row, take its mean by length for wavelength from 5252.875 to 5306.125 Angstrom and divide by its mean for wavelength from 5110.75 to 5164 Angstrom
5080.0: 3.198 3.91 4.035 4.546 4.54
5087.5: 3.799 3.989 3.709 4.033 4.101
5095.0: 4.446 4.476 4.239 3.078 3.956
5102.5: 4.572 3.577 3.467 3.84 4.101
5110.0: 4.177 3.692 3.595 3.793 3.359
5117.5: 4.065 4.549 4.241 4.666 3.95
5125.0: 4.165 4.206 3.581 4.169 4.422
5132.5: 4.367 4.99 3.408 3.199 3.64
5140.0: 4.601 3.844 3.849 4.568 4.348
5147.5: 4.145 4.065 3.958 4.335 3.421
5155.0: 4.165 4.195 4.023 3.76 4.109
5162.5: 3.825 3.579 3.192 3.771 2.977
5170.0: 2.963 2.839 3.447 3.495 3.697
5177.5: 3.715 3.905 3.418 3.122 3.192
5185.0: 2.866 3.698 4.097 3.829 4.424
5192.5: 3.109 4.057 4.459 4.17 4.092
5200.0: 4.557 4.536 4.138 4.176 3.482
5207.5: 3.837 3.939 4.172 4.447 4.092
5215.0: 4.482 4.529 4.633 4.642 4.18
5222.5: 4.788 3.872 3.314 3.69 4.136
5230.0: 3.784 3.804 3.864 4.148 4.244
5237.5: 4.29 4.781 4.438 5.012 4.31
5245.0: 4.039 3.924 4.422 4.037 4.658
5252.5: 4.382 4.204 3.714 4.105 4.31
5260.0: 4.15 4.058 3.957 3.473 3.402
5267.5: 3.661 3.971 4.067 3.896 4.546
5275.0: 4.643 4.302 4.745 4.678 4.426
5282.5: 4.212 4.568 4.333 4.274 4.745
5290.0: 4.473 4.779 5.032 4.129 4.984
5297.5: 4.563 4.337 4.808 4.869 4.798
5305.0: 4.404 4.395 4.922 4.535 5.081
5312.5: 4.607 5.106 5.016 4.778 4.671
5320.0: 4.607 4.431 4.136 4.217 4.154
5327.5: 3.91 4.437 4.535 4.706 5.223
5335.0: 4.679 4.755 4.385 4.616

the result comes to 1.14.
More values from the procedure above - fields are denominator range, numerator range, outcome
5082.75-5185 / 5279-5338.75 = 1.26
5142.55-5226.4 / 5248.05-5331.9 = 1.17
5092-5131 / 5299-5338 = 1.25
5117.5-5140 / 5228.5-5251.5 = 1.07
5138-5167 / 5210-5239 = 1.08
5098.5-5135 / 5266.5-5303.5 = 1.18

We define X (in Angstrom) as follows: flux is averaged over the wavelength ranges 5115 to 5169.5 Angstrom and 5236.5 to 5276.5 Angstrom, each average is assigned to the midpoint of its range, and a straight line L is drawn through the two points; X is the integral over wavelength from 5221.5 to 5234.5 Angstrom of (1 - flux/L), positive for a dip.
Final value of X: 0.6 Angstrom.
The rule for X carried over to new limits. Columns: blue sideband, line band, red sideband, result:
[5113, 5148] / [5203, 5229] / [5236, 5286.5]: 0.2 Angstrom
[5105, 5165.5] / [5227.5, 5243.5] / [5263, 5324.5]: 0.2 Angstrom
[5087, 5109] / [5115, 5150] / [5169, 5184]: -3.8 Angstrom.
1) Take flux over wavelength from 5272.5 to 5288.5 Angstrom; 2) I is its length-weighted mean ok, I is 4.48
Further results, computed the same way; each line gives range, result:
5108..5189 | 3.84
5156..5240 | 3.9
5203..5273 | 4.12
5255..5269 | 3.88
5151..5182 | 3.63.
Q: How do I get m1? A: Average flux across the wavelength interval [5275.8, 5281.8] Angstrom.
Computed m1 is 4.54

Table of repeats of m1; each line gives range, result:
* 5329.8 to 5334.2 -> 4.82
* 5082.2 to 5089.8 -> 4.18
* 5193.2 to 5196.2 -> 4.24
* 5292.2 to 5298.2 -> 4.68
